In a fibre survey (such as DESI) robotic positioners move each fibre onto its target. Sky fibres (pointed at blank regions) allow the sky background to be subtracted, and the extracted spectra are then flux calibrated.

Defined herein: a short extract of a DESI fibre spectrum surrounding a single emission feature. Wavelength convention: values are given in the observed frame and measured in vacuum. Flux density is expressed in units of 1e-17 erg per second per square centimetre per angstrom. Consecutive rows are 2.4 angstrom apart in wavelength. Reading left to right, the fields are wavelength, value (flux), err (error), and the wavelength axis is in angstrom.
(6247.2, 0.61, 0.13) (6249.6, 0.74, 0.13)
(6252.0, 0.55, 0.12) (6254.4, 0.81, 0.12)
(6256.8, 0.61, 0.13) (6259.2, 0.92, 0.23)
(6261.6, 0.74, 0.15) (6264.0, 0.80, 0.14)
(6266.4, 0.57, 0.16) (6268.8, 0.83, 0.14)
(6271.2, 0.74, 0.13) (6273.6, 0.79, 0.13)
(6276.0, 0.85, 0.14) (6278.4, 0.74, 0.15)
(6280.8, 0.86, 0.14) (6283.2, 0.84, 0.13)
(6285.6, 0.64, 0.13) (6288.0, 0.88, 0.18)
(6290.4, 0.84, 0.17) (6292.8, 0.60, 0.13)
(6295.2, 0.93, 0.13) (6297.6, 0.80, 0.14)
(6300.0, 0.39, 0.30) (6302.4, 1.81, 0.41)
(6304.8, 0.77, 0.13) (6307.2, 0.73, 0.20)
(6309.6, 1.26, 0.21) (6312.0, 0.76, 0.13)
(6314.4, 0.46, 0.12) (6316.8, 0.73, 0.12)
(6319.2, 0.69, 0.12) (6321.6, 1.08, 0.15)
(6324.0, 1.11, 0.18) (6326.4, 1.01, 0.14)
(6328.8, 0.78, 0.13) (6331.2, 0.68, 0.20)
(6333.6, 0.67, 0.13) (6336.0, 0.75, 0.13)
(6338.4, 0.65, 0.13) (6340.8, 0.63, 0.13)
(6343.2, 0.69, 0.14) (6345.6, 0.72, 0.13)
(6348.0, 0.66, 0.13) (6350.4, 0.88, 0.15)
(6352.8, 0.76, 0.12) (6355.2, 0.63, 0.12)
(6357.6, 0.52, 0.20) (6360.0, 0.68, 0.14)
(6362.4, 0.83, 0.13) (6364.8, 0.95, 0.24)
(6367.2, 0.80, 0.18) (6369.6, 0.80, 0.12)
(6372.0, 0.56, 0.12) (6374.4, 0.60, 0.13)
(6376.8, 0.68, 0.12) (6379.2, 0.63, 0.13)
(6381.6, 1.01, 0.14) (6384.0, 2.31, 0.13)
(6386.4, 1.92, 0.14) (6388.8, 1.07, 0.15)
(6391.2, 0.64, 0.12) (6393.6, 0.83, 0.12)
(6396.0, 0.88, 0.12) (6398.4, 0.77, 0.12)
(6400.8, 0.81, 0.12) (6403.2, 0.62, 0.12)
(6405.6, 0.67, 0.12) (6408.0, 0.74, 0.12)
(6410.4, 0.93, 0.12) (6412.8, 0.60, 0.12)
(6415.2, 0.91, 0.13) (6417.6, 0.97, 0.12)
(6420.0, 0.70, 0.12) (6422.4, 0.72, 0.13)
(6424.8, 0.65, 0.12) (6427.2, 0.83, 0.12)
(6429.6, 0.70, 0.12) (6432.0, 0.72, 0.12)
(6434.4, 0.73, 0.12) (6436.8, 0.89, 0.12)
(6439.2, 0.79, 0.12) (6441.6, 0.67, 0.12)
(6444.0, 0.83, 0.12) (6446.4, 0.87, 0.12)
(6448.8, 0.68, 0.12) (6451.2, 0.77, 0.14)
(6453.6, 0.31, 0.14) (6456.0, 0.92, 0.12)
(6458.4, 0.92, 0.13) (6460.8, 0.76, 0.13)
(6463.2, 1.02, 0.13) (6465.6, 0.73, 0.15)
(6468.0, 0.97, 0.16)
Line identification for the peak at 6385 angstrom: [O III]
